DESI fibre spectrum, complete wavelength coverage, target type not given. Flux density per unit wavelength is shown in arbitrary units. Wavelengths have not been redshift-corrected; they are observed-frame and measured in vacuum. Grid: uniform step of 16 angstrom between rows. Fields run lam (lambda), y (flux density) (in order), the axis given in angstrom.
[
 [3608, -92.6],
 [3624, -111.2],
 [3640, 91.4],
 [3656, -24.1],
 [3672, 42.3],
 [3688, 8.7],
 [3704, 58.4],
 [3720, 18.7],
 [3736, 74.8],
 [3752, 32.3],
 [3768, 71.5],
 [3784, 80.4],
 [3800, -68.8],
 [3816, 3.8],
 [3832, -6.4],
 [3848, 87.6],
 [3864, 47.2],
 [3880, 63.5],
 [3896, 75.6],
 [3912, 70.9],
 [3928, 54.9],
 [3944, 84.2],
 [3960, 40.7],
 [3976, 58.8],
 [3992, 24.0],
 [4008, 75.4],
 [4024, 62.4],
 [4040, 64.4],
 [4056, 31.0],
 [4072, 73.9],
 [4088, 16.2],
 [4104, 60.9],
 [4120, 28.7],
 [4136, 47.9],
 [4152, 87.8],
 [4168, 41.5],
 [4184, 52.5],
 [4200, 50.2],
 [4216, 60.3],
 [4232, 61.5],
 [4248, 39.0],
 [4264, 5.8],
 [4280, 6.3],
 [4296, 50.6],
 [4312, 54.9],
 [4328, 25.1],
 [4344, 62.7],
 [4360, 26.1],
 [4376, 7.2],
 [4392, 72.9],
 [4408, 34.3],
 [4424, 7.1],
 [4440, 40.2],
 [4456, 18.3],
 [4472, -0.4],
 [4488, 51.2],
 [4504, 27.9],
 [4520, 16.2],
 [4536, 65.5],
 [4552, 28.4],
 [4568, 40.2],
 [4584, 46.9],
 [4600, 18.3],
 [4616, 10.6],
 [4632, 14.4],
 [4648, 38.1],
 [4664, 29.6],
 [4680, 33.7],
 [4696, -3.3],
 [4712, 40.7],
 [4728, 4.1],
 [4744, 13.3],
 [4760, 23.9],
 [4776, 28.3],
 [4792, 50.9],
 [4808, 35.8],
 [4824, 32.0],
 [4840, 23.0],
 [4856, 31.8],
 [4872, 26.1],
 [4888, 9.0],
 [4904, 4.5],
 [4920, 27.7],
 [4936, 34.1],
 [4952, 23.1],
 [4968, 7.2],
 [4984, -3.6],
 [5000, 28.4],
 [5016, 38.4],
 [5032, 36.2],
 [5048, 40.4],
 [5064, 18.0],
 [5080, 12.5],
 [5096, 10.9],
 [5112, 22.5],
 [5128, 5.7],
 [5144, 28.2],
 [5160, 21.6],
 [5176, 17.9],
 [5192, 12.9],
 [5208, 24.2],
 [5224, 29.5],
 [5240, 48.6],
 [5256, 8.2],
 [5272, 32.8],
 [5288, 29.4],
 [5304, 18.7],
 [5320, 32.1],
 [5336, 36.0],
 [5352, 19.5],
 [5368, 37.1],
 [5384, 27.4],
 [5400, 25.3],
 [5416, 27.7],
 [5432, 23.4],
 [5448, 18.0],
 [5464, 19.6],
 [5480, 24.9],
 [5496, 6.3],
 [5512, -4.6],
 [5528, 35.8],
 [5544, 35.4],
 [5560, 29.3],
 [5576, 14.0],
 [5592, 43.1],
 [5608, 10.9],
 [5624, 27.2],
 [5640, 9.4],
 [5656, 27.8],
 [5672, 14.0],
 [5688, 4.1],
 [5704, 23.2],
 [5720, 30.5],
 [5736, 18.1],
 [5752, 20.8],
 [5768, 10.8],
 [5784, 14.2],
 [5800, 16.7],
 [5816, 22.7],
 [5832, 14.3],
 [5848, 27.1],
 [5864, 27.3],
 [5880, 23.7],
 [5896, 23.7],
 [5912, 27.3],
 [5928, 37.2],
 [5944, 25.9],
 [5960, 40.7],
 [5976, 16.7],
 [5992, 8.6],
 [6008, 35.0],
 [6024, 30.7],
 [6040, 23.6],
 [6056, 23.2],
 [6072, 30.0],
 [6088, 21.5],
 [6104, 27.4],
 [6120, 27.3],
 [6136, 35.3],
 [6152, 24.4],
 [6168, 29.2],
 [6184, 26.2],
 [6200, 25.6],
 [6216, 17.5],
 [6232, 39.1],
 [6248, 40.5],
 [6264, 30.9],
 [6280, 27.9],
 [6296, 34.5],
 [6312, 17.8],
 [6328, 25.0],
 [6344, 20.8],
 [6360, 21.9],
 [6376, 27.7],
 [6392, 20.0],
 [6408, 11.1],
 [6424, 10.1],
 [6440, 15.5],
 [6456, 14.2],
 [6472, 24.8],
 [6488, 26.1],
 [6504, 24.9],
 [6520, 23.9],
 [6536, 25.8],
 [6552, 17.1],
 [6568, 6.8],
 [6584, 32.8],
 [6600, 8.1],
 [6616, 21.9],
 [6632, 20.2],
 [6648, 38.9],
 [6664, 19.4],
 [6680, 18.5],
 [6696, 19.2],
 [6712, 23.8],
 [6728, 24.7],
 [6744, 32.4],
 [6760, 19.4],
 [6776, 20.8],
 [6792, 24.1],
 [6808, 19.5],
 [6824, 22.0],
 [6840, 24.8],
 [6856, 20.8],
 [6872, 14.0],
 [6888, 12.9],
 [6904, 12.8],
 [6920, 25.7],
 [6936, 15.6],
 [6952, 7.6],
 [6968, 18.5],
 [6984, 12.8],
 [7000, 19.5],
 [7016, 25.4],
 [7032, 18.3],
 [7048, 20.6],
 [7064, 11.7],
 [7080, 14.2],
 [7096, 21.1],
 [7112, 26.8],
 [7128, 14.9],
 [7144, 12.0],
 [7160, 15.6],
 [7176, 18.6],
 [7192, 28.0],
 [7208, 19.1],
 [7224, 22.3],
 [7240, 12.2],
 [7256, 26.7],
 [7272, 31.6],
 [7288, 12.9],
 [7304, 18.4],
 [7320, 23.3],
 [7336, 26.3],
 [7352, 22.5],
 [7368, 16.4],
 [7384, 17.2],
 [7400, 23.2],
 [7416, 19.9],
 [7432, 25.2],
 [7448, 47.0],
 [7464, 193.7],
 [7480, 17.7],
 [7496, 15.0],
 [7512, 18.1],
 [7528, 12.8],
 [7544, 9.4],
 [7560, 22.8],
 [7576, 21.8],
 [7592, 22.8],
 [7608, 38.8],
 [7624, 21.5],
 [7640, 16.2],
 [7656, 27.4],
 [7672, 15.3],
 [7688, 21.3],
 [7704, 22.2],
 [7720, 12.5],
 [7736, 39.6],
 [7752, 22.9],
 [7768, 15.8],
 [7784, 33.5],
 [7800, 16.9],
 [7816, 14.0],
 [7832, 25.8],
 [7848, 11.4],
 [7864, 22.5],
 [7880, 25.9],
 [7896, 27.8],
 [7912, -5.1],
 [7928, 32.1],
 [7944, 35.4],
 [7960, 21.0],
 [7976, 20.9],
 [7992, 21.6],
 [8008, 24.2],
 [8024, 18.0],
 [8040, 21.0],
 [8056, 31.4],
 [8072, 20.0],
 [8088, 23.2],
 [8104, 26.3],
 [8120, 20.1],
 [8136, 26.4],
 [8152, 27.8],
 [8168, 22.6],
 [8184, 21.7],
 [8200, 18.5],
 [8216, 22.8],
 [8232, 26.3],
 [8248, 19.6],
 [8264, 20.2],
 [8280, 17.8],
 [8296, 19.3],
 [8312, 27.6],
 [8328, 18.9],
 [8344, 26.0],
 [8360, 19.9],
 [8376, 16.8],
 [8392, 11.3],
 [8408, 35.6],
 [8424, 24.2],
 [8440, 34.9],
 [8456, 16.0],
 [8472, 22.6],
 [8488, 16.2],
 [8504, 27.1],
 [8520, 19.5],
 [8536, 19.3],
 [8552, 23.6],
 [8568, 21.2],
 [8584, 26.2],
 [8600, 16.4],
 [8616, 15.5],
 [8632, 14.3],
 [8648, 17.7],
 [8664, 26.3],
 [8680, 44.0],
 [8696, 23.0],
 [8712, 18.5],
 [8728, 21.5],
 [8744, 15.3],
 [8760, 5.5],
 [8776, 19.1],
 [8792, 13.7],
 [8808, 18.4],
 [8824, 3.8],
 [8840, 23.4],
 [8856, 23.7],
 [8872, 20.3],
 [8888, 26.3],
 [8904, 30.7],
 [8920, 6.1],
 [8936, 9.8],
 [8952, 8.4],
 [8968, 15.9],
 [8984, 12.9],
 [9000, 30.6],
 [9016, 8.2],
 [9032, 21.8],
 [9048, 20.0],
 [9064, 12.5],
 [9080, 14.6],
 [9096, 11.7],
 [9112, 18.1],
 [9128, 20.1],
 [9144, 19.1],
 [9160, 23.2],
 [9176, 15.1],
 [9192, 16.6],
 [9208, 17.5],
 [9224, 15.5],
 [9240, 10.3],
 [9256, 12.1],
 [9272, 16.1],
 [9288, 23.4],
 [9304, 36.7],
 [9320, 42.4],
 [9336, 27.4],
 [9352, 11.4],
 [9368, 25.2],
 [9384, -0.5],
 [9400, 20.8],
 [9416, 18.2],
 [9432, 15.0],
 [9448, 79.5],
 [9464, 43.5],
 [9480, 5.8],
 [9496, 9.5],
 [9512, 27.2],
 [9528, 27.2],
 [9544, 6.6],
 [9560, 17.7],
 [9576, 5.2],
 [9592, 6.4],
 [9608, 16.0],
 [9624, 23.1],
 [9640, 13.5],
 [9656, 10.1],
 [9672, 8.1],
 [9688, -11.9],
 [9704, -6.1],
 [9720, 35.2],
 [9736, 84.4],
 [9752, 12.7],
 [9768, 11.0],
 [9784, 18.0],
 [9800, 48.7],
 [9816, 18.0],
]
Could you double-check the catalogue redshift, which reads 1.001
